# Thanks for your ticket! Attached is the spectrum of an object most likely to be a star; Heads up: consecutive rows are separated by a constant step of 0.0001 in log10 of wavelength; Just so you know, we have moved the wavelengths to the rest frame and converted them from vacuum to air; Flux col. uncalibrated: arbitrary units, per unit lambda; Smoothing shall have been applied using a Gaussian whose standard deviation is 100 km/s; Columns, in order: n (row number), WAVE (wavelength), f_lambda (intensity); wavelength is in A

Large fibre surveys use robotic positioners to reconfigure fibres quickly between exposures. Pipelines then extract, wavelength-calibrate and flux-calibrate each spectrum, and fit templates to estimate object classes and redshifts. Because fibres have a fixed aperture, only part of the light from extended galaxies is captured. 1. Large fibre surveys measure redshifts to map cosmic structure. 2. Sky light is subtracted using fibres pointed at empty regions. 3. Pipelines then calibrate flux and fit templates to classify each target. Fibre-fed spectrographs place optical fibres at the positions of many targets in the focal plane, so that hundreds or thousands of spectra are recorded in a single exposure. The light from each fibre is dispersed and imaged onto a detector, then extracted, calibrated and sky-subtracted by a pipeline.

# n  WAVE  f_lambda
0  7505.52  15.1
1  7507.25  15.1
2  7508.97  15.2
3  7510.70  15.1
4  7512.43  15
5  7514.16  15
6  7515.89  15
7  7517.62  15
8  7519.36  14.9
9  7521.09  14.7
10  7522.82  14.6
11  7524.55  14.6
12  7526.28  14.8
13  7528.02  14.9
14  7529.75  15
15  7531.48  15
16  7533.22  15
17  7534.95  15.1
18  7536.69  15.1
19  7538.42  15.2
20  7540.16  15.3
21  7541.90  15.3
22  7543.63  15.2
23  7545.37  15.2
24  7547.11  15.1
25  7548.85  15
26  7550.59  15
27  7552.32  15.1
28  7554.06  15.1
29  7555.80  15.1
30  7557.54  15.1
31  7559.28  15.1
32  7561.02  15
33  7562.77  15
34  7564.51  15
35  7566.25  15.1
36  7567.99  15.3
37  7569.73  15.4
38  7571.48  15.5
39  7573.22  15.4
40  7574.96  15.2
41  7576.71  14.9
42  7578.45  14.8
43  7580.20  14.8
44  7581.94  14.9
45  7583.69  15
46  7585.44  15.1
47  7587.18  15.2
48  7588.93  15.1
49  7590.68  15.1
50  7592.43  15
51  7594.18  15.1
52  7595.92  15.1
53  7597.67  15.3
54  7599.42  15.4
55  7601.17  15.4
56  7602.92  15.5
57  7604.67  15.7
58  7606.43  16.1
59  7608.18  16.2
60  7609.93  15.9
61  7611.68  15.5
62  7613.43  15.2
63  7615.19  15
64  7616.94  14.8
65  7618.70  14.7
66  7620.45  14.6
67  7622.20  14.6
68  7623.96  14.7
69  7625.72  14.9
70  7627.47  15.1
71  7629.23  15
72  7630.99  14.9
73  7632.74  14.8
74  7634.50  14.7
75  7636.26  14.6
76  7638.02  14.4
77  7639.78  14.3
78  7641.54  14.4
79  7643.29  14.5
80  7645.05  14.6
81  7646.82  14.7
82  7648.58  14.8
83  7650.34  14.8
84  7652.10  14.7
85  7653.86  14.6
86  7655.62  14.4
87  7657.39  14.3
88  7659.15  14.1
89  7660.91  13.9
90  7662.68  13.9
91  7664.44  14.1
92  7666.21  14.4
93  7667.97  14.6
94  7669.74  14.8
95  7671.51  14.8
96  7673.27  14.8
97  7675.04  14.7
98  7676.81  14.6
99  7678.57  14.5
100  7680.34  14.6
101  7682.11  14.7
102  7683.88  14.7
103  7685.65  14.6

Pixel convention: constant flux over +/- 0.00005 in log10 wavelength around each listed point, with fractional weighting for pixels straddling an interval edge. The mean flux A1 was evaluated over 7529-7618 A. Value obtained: 15.2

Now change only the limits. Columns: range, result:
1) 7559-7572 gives 15.2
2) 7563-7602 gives 15.1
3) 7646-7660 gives 14.6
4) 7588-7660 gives 14.9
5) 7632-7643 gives 14.5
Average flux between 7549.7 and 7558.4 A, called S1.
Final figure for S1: 15.1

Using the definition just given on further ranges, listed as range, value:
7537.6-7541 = 15.2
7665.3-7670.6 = 14.6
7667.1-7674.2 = 14.7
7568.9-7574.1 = 15.4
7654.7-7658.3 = 14.3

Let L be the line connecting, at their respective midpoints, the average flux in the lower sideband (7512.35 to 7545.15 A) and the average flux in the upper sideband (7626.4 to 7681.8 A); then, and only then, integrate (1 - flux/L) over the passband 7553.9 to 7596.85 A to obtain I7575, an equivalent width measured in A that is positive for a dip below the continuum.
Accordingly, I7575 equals -0.77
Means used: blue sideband 15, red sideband 14.6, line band 15.1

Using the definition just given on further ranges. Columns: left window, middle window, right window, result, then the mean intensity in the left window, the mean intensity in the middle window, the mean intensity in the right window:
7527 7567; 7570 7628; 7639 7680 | -1.4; 15.1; 15.2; 14.5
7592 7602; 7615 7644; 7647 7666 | 0.1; 15.2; 14.7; 14.4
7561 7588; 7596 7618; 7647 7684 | -0.9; 15.1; 15.5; 14.5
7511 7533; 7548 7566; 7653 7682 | -0.3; 14.9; 15.1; 14.5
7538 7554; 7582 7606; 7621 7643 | -0.5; 15.1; 15.2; 14.7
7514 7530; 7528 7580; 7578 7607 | -0.4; 14.8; 15.1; 15.2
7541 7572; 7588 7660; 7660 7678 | -1.0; 15.1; 14.9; 14.5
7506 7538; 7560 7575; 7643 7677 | -0.4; 15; 15.2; 14.5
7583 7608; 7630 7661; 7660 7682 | 0.5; 15.3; 14.5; 14.5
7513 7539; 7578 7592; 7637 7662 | -0.3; 14.9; 15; 14.5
